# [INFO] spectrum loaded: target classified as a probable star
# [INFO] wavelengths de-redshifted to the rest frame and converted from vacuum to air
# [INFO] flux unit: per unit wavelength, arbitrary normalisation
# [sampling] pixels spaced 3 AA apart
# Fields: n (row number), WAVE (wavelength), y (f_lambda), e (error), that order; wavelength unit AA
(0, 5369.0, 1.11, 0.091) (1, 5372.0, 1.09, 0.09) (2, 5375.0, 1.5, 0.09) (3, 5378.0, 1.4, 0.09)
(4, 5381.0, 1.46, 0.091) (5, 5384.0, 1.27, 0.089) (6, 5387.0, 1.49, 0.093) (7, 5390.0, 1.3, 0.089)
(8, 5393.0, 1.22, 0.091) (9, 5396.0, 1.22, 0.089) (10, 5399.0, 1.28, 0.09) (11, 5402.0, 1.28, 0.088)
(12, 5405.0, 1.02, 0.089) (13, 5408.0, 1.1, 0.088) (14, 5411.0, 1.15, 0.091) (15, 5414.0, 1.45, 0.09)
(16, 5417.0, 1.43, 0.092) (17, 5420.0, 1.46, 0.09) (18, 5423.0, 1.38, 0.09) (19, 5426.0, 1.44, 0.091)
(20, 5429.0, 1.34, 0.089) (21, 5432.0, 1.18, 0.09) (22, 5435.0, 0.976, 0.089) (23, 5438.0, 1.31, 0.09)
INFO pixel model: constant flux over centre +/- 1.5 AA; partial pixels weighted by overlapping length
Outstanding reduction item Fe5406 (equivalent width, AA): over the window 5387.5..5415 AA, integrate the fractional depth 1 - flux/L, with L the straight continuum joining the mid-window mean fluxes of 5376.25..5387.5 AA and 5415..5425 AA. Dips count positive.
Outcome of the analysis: 3.6 AA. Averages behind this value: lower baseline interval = 1.4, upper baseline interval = 1.43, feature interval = 1.23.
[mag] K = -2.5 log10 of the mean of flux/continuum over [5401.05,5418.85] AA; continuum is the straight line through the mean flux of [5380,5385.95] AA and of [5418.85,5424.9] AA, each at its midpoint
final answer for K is 0.13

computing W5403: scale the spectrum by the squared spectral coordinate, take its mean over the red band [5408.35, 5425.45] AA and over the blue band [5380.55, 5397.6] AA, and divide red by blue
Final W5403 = 1.04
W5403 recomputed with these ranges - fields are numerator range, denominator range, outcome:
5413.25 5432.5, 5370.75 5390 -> 1.03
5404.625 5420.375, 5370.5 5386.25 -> 0.95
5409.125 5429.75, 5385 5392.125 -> 1.01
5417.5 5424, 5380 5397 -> 1.09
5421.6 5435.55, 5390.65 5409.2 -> 1.09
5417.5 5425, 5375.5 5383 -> 1.01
